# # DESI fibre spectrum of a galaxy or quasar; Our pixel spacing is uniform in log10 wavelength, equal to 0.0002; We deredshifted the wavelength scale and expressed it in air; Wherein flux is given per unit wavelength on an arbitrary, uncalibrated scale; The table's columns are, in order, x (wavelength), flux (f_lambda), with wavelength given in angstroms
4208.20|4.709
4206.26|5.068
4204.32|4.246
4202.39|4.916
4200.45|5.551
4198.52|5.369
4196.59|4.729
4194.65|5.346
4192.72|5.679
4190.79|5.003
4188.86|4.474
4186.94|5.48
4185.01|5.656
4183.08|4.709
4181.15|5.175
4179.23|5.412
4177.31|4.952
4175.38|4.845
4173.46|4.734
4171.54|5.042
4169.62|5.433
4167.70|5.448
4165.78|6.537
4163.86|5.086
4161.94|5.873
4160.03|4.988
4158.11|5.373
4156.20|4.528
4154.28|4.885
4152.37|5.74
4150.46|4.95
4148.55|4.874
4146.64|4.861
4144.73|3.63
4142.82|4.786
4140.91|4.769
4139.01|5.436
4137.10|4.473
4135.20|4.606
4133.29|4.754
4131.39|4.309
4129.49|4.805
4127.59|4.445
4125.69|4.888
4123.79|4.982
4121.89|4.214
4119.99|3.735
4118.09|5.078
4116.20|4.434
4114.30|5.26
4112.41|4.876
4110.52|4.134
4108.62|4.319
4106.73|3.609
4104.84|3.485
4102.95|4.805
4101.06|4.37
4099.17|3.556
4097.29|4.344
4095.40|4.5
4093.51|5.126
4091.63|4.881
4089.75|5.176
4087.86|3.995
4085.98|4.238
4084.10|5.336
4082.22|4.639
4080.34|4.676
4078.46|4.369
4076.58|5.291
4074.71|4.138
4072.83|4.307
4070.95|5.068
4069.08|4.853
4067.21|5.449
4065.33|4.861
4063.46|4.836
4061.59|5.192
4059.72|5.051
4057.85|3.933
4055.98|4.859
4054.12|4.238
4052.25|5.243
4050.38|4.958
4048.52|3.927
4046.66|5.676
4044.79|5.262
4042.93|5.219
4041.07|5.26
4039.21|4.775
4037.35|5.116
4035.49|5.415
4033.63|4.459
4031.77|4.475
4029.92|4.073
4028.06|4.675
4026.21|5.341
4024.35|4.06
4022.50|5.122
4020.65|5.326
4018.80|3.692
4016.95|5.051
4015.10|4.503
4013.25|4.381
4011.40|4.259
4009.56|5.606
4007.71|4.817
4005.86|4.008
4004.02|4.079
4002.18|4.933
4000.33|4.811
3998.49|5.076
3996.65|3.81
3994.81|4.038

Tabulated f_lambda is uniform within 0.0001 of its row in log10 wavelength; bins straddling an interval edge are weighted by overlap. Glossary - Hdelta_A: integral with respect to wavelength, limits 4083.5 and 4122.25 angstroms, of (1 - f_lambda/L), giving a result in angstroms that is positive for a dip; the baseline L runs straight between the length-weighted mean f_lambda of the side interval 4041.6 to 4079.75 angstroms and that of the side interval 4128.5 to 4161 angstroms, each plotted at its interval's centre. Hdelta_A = 3.0 angstroms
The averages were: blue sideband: 4.84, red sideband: 4.81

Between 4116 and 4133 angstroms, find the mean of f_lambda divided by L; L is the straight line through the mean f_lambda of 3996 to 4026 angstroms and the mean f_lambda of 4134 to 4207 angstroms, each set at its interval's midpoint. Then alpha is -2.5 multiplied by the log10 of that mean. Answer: 0.09 mag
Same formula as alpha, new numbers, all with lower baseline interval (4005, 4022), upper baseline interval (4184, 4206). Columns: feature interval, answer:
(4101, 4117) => 0.125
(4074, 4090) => 0.044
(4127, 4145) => 0.074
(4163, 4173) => -0.086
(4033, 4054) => -0.063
